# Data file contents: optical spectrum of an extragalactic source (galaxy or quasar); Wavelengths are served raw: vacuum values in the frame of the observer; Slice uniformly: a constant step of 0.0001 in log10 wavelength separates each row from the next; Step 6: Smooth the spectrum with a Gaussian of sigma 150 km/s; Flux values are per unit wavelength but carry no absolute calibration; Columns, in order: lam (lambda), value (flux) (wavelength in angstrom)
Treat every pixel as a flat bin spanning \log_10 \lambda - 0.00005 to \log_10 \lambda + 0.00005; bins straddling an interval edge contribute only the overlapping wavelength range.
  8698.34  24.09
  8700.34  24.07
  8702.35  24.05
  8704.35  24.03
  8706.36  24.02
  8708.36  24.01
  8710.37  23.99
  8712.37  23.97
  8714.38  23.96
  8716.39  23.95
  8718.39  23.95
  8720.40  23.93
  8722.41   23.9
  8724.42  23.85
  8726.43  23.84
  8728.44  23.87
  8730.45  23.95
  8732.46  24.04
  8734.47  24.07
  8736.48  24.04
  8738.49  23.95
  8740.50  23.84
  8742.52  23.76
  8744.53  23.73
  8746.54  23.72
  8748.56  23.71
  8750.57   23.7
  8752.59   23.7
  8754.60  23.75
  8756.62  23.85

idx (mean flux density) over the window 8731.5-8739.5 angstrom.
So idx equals 24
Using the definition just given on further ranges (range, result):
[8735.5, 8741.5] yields 24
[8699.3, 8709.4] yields 24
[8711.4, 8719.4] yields 24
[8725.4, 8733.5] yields 23.9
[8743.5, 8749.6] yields 23.7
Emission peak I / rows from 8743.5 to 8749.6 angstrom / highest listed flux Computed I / 23.73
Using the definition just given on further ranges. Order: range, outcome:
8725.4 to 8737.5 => 24.07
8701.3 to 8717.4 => 24.05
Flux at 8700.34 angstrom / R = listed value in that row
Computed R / 24.07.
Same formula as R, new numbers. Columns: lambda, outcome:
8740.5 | 23.84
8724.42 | 23.85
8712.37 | 23.97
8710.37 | 23.99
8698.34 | 24.09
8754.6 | 23.75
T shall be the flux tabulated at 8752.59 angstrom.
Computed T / 23.7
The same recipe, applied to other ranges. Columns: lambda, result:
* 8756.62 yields 23.85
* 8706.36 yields 24.02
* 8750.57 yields 23.7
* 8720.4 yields 23.93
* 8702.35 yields 24.05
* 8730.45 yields 23.95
